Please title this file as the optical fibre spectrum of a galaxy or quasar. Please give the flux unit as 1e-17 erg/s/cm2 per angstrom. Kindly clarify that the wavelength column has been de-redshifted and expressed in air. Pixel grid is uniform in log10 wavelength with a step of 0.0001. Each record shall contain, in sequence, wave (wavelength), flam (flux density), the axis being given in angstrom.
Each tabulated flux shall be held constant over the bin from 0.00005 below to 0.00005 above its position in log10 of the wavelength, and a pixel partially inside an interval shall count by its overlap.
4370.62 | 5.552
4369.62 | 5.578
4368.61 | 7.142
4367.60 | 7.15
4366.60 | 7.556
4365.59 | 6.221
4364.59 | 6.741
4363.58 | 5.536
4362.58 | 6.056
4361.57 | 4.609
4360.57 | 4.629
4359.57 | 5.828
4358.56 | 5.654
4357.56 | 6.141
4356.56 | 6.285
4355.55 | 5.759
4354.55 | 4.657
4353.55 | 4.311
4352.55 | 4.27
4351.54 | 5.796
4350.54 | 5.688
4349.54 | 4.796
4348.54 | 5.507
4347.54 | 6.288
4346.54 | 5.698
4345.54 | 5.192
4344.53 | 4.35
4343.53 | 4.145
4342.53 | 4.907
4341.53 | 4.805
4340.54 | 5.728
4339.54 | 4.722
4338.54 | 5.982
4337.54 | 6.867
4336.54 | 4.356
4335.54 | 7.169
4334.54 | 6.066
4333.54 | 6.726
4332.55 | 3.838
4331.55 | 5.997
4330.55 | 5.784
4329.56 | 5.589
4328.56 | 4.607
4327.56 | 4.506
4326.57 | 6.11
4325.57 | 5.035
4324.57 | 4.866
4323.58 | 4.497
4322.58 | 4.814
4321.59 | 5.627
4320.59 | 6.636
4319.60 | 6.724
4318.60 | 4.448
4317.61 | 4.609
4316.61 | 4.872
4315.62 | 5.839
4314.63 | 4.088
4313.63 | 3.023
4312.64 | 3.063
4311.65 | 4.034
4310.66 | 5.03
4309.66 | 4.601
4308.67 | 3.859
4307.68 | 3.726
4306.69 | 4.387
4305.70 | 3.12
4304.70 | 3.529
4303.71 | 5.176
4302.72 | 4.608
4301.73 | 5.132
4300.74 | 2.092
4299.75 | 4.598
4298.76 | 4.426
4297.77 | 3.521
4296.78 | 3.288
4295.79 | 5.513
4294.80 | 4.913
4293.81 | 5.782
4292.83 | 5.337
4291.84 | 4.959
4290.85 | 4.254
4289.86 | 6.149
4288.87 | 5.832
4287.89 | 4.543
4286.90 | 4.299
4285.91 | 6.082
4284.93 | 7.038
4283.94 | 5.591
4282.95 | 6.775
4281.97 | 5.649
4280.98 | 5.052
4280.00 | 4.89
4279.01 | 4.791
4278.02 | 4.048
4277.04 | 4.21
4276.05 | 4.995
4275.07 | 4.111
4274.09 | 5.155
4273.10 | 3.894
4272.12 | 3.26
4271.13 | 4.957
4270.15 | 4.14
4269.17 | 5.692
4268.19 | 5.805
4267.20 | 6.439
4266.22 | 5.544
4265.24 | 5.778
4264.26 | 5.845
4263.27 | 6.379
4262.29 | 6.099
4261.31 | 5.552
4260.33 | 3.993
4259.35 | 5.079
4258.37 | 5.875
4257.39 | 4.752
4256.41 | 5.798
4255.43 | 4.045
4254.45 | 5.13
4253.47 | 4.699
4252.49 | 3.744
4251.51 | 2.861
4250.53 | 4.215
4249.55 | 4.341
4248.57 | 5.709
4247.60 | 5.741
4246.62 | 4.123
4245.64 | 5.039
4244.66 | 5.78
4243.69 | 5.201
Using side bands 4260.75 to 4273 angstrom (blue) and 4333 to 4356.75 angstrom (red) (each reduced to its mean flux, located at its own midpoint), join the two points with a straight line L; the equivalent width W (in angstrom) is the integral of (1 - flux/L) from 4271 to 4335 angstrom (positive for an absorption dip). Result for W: 6.7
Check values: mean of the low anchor 5.4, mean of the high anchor 5.4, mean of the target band 4.84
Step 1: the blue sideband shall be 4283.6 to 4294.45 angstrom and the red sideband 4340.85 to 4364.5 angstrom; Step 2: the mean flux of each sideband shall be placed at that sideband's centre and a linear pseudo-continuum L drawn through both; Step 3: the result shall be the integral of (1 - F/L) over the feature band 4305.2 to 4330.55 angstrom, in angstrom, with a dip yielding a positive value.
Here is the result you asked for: 3.00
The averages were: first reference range 5.44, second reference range 5.29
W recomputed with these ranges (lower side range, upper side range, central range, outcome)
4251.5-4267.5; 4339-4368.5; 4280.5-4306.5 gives 2.1 angstrom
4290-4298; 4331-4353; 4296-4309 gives 2.4 angstrom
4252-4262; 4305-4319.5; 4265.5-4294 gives -3.2 angstrom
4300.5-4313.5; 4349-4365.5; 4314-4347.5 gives -4.4 angstrom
